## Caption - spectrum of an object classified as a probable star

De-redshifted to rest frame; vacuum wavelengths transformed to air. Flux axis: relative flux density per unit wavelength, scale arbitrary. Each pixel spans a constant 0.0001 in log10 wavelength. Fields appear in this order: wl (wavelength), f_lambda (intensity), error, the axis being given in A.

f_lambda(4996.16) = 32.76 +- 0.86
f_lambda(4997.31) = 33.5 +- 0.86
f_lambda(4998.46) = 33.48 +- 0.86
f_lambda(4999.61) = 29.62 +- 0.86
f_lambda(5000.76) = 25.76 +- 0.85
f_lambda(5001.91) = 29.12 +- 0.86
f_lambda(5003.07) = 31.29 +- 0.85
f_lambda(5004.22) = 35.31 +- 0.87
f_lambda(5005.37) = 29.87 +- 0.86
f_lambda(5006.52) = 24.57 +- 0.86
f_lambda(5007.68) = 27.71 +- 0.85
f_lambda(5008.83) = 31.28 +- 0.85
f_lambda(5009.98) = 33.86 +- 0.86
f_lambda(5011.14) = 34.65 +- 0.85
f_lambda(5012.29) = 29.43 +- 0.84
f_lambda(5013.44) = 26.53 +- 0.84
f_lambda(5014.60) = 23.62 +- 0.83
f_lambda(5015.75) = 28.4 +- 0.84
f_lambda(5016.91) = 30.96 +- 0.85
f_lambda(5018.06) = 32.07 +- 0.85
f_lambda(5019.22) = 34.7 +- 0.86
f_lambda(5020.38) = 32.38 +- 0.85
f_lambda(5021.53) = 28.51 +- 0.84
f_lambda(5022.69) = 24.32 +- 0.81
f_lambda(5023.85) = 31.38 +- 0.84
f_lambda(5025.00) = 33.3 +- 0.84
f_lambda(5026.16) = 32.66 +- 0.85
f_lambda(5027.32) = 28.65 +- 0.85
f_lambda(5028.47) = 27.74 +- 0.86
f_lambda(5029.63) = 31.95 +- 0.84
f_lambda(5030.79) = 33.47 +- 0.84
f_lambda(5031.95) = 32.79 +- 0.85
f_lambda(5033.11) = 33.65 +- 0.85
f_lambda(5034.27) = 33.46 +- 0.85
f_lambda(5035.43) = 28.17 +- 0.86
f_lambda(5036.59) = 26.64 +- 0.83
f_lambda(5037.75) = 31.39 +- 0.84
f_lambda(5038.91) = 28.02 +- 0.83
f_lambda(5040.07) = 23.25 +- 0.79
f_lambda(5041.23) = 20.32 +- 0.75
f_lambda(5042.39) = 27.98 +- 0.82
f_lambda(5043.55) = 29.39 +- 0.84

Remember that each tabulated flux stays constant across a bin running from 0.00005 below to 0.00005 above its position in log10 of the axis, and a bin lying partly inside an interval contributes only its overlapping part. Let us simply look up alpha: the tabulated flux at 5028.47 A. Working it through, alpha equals 27.74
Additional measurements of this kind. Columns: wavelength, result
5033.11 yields 33.65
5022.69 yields 24.32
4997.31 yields 33.5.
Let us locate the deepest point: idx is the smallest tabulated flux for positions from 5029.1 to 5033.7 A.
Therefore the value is 31.95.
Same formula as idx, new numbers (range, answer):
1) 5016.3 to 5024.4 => 24.32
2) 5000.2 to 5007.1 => 24.57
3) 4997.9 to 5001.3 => 25.76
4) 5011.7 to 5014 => 26.53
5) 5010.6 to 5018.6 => 23.62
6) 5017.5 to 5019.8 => 32.07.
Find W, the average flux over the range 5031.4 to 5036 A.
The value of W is 32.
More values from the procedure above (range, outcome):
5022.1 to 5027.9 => 30.1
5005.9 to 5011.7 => 30.4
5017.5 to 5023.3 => 30.3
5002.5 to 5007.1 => 30.3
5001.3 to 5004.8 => 31.8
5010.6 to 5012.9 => 32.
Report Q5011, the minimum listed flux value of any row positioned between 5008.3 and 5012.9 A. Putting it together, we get 29.43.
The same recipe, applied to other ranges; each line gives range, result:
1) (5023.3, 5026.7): 31.38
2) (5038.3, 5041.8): 20.32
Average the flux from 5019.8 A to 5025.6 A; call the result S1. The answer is 30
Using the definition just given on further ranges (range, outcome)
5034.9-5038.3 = 28.7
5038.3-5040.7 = 25.6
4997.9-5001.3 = 29.7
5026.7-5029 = 28.3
